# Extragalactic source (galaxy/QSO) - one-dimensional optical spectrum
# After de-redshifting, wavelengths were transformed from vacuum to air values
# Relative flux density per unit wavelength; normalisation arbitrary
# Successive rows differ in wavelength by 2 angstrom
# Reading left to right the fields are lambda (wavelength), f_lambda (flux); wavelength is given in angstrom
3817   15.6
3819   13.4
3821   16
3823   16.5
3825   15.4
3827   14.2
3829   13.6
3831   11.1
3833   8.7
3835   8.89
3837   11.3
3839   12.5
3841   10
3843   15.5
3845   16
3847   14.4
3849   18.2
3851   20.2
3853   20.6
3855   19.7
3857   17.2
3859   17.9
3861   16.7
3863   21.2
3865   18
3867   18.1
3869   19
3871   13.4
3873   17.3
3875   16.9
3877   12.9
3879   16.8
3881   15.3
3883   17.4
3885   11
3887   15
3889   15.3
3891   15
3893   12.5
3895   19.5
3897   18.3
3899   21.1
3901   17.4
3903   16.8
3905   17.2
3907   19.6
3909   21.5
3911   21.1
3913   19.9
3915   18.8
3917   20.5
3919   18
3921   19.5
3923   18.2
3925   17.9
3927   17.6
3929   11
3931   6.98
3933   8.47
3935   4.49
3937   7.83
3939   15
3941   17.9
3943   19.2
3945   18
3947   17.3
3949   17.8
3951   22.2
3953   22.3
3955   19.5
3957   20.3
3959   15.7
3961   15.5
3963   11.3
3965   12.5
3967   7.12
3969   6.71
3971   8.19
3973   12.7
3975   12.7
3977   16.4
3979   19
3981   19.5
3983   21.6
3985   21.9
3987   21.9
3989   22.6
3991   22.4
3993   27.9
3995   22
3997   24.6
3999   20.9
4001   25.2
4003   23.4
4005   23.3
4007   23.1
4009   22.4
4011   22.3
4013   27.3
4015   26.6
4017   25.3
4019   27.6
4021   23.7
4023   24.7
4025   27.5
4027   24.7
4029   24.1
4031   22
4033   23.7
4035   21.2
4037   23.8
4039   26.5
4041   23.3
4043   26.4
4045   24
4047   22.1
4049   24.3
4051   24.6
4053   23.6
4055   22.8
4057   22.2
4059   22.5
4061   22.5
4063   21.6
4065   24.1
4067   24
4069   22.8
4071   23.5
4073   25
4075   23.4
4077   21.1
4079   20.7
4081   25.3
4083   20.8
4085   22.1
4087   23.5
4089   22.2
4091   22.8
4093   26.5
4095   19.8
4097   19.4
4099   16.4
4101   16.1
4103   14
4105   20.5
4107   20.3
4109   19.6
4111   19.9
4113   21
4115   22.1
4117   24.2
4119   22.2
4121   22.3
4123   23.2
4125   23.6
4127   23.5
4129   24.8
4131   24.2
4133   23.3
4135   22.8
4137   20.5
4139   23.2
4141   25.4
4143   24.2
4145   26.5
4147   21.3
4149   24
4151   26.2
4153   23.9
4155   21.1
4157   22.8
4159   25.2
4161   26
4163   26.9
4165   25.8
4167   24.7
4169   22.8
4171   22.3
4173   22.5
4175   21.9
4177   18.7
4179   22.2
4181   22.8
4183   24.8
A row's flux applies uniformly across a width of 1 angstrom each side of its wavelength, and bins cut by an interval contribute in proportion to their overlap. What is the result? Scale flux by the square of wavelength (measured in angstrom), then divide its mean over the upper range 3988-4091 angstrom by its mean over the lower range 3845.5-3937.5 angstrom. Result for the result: 1.54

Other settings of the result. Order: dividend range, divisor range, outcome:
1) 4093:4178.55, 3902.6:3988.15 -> 1.52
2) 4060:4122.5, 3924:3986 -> 1.54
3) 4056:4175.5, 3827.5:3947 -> 1.59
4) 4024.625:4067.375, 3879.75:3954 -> 1.52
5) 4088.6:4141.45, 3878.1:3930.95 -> 1.39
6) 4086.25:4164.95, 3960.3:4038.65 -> 1.15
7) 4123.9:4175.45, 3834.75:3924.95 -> 1.60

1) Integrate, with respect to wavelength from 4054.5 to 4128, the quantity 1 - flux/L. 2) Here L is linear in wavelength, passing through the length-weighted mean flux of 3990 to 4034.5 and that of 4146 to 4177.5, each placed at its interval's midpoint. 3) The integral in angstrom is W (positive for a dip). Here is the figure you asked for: 6.4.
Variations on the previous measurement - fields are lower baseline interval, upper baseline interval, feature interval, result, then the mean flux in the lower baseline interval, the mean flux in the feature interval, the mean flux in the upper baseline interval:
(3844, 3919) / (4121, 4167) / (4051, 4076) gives -1.4 angstrom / 17.5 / 23.2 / 24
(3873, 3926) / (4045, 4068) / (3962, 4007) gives 4.8 angstrom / 17.4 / 18.5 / 23.2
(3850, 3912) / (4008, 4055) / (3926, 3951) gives 7.9 angstrom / 17.4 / 13.8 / 24.4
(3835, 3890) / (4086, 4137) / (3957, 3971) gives 4.9 angstrom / 16.1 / 11.9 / 21.5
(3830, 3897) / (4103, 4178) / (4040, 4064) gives -3.2 angstrom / 15.6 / 23.3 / 22.9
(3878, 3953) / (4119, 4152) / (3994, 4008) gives -2.9 angstrom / 16.5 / 23.2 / 23.6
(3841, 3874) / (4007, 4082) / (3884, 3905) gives 2.8 angstrom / 17.5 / 16.2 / 23.9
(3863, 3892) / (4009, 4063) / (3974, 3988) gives 1.5 angstrom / 16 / 19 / 24.1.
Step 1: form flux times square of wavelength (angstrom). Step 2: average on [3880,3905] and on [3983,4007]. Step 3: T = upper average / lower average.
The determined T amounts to 1.50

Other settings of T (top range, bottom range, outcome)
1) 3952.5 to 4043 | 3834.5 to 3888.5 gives 1.40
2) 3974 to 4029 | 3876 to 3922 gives 1.39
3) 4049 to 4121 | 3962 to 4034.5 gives 1.09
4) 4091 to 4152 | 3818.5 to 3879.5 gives 1.63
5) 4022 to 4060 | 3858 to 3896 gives 1.60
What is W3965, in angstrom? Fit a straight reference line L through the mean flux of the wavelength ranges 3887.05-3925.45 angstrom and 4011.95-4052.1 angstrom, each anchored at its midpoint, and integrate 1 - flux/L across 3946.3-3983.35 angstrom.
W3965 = 9.8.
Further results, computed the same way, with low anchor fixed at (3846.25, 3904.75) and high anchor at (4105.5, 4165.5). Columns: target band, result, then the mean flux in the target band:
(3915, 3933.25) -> 2.3 angstrom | 15.8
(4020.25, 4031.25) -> -2.1 angstrom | 24.6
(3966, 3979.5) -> 5.5 angstrom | 11.6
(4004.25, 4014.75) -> -1.9 angstrom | 23.9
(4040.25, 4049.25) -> -1.2 angstrom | 24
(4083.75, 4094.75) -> -0.5 angstrom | 23.1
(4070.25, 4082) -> -0.7 angstrom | 23.2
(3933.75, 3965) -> 4.5 angstrom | 16.1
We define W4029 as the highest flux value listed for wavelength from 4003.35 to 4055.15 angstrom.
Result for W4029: 27.6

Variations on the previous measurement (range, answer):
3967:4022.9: 27.9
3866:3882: 19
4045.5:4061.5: 24.6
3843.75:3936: 21.5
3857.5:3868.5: 21.2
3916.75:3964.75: 22.3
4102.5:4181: 26.9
